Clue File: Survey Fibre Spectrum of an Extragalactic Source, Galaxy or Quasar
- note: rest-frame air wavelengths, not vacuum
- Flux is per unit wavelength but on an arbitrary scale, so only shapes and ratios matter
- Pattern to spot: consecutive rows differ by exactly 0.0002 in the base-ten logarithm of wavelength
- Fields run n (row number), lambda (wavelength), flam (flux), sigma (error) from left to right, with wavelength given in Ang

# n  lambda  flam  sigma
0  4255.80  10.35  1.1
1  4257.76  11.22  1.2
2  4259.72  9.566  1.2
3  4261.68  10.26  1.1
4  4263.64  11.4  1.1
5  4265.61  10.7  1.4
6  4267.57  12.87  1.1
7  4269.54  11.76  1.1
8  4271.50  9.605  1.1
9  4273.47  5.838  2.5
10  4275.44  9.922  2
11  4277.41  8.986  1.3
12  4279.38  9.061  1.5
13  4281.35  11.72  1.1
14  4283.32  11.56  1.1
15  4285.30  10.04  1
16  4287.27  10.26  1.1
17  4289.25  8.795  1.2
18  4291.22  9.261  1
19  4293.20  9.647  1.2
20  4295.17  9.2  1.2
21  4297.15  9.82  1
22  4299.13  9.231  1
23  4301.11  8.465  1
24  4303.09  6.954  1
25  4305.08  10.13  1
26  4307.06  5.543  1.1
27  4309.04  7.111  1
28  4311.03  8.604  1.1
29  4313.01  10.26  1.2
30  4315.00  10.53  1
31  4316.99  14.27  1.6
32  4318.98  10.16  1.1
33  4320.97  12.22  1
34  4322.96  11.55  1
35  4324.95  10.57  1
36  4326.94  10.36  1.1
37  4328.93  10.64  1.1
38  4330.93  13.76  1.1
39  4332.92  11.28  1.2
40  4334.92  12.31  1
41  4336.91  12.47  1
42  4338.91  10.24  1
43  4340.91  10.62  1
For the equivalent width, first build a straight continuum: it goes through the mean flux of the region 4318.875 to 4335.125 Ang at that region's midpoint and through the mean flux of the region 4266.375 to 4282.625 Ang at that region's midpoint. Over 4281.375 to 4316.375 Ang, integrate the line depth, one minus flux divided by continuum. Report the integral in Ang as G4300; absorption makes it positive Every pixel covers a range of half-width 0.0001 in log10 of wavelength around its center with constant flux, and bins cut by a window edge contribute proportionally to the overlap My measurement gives 4.6 Ang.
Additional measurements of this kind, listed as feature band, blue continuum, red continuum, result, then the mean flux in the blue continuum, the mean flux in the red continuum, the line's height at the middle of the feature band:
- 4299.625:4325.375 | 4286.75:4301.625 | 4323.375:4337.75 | 2.06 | 9.34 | 11.6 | 10.5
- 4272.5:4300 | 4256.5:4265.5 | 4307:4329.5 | 2.52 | 10.6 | 10.3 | 10.5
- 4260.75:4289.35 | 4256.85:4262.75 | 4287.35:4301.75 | -0.96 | 10.4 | 9.29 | 9.89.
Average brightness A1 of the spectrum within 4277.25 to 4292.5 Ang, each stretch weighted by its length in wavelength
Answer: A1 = 10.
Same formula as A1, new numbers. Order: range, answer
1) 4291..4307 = 8.87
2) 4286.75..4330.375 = 9.74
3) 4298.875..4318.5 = 9.13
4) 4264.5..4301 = 9.87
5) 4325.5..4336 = 11.6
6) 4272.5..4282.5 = 9.15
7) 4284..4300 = 9.57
